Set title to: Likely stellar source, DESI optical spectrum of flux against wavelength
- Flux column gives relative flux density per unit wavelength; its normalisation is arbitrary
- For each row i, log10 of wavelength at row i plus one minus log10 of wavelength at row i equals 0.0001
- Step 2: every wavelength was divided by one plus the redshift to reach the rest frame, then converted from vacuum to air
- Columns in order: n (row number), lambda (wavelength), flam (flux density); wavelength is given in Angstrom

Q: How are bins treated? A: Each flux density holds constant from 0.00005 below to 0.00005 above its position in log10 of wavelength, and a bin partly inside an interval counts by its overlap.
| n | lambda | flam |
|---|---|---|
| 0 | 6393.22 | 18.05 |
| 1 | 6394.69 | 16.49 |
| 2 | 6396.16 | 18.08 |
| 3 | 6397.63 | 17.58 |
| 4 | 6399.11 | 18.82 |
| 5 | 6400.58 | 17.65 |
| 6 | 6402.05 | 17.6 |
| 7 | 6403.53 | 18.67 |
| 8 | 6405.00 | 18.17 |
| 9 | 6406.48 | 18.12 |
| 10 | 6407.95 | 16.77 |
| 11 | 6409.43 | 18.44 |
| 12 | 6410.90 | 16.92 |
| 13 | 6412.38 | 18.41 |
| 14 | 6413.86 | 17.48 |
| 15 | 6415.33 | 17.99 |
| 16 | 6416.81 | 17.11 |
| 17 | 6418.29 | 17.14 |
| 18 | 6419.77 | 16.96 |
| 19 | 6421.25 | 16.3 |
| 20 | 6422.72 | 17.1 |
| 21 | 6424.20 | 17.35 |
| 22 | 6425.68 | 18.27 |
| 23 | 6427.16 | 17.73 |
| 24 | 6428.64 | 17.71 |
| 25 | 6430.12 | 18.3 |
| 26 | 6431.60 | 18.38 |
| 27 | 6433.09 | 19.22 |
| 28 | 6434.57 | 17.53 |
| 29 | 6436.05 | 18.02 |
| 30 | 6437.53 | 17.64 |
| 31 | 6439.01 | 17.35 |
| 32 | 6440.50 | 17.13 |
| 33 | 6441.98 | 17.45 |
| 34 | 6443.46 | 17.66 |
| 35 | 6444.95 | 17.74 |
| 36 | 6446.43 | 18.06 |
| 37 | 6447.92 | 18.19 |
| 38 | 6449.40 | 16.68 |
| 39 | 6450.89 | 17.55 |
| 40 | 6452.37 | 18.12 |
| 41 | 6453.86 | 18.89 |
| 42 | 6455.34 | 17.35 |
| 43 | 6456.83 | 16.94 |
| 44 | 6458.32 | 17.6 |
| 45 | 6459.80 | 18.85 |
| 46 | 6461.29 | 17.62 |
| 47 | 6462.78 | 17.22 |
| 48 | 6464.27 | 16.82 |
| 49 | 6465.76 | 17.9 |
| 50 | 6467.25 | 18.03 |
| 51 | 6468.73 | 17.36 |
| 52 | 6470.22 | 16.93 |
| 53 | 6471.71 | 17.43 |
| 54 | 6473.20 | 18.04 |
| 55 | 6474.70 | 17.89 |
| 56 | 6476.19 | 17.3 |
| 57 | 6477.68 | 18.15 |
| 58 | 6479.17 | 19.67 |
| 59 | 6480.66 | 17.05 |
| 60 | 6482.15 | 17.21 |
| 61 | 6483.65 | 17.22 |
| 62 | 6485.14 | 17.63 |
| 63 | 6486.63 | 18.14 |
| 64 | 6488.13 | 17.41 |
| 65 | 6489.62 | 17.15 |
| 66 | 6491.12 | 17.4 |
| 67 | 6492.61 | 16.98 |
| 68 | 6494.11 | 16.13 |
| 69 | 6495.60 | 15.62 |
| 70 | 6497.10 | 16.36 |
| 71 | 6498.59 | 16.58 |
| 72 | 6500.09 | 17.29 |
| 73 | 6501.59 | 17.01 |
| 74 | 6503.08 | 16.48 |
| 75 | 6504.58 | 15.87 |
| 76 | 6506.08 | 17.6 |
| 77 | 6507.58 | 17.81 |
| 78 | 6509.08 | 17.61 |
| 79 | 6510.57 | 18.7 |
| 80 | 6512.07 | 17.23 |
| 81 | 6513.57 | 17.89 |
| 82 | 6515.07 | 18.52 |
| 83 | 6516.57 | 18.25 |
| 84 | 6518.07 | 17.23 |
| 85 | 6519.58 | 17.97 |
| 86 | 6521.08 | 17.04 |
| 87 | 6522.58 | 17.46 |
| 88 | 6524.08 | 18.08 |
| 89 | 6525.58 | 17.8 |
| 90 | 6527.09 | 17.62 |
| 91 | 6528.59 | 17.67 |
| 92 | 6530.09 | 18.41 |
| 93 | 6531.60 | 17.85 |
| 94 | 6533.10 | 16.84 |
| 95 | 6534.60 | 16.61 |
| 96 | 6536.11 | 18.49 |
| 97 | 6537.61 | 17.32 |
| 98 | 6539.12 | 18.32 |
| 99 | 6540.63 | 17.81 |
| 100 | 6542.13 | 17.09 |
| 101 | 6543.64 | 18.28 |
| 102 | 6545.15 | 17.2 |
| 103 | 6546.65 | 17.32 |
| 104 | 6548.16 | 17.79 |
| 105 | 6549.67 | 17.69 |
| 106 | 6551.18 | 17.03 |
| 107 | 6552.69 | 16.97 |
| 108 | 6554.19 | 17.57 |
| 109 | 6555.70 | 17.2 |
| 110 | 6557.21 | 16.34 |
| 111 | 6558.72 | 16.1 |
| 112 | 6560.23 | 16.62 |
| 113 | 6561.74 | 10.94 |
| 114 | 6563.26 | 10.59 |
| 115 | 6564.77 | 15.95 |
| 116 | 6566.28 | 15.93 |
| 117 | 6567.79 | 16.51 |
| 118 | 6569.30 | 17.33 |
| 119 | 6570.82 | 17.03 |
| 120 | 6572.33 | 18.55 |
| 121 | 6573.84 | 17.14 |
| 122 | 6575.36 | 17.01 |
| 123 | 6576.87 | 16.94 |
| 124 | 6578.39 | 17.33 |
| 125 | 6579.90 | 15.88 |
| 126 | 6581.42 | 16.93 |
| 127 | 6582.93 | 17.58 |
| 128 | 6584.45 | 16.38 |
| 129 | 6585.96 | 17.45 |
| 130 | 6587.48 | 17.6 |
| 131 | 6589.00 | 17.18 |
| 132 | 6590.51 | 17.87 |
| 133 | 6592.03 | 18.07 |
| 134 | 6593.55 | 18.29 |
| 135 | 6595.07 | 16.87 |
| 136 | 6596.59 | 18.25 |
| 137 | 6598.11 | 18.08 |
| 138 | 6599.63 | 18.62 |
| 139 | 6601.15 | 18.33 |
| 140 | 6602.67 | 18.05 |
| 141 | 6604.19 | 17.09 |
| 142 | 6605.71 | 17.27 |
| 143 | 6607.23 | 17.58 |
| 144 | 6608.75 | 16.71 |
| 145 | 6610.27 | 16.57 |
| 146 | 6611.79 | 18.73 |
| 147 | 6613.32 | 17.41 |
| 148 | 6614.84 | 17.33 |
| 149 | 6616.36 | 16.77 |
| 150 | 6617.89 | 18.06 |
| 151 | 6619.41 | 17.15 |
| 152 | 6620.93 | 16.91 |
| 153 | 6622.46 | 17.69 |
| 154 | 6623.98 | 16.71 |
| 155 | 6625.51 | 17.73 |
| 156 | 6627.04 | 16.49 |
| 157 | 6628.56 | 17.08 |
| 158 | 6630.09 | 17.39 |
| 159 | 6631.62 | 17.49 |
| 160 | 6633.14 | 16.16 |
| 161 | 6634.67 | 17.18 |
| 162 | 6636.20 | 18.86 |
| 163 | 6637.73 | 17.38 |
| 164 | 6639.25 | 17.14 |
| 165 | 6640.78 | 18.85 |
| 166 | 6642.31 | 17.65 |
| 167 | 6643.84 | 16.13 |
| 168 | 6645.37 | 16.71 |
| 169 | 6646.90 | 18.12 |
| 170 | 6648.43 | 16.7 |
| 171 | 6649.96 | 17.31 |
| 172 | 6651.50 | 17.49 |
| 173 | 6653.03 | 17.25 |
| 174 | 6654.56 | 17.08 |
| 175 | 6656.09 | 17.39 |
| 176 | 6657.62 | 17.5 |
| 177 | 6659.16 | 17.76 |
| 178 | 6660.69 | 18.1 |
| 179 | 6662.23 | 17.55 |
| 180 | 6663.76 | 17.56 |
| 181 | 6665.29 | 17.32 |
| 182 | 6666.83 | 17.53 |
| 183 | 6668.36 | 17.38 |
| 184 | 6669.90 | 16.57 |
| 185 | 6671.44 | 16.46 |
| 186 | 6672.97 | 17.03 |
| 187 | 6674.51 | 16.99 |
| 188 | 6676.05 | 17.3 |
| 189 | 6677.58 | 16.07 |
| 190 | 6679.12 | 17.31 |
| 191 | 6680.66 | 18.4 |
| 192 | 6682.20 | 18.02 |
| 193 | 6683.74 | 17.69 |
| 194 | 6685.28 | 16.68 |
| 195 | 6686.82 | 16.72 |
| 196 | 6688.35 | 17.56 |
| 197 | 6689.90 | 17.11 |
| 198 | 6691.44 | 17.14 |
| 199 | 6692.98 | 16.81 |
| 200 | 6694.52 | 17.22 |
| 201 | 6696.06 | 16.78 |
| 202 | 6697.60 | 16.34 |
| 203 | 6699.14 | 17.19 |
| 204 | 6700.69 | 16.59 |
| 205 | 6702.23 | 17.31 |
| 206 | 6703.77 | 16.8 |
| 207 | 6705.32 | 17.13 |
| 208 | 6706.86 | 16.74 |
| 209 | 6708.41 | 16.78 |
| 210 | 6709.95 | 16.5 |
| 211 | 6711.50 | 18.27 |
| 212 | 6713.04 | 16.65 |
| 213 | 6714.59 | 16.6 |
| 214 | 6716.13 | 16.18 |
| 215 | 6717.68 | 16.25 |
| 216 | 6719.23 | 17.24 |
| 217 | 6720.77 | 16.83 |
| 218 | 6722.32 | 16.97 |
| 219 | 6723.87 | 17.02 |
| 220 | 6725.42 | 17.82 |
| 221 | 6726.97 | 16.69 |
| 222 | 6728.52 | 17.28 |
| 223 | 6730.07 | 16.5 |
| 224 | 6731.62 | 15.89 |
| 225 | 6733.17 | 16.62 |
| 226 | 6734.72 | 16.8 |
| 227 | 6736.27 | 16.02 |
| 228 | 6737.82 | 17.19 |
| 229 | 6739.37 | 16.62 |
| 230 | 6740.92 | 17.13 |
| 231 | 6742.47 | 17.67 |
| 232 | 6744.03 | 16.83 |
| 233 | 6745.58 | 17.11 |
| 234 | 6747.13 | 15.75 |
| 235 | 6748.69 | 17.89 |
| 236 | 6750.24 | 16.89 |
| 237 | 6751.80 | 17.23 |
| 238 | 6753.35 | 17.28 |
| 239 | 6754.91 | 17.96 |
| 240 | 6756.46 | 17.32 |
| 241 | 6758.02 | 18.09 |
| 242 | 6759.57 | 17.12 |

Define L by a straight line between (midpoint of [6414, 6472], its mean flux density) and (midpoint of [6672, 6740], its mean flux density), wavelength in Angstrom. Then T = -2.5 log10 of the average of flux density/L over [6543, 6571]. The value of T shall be 0.07 mag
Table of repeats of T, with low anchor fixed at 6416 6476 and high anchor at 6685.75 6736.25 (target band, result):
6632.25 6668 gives -0.02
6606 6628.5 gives -0.01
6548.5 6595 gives 0.04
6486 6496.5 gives 0.04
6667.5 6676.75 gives 0.00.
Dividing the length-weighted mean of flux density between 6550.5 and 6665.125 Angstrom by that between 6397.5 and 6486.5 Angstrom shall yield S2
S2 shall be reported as 0.97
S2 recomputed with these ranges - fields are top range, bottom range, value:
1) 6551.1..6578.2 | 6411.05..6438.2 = 0.92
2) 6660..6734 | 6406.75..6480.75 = 0.96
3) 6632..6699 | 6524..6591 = 1.02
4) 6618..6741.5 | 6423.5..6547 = 0.97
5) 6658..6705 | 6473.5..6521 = 0.99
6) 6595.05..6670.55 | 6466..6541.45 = 1.00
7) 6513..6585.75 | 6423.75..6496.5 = 0.97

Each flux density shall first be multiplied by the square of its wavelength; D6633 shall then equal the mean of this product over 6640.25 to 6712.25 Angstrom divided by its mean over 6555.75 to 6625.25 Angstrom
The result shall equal 1.04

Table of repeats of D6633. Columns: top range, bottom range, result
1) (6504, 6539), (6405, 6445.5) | 1.03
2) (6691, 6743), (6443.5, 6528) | 1.03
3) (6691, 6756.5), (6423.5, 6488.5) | 1.03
